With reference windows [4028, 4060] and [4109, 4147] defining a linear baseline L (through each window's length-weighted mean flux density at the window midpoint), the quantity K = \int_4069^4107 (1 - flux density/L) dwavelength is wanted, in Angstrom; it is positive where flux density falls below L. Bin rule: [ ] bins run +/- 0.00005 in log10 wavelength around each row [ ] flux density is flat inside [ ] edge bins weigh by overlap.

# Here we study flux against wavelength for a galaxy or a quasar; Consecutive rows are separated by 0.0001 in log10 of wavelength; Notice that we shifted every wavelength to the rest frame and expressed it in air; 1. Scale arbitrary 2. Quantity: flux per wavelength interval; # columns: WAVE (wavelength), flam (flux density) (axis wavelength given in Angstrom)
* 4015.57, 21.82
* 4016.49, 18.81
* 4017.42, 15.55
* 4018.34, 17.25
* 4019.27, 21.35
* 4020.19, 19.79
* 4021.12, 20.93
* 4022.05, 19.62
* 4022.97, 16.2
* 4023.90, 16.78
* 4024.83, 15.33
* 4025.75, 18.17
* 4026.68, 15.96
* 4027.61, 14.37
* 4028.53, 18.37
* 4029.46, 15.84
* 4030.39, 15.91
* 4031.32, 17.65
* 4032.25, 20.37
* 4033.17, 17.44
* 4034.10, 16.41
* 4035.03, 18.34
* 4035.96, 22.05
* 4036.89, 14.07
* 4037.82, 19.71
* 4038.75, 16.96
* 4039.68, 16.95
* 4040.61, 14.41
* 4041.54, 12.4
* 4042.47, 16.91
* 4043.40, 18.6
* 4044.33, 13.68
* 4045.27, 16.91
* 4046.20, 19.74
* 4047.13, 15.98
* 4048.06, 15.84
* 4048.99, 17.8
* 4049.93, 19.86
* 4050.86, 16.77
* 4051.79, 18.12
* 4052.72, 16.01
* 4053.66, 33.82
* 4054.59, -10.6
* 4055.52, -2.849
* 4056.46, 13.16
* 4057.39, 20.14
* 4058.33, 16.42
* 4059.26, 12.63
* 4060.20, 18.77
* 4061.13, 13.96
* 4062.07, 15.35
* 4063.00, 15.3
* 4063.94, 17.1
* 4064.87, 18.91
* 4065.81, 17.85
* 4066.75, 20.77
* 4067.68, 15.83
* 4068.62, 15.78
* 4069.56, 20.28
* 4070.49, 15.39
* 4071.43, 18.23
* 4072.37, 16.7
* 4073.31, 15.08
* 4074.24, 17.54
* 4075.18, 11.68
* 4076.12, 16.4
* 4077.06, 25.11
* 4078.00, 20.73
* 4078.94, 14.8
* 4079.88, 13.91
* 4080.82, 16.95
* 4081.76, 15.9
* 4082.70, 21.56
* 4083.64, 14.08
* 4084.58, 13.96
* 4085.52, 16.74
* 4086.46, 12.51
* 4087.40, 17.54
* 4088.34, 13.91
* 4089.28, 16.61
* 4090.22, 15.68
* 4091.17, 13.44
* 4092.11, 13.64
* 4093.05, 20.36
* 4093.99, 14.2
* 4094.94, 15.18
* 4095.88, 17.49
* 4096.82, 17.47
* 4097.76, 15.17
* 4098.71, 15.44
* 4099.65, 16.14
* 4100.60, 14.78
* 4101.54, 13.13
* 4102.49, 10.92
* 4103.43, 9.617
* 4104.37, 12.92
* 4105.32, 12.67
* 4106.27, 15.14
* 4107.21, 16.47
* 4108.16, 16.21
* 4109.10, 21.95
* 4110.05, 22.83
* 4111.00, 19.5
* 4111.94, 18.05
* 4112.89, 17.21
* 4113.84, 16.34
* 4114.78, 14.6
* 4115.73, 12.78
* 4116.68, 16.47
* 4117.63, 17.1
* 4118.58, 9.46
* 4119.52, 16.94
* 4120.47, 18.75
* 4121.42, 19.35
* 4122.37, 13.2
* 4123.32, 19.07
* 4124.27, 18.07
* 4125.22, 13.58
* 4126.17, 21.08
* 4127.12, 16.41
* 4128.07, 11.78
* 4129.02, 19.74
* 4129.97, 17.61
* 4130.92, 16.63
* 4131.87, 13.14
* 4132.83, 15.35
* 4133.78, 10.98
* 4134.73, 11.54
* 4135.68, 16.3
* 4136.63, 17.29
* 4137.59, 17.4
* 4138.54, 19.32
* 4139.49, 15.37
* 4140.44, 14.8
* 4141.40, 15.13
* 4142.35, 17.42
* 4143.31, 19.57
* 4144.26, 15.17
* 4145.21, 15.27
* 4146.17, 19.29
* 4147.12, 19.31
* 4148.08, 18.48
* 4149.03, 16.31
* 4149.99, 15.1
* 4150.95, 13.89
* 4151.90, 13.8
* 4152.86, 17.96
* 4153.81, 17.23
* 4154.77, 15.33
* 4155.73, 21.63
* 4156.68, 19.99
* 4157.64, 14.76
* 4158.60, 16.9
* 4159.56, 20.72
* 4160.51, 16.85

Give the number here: 1.3 Angstrom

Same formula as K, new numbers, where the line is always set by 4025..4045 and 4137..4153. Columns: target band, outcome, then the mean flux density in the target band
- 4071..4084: -0.22 Angstrom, 17.1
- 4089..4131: 1.75 Angstrom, 16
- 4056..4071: 0.07 Angstrom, 16.7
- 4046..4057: 1.60 Angstrom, 14.4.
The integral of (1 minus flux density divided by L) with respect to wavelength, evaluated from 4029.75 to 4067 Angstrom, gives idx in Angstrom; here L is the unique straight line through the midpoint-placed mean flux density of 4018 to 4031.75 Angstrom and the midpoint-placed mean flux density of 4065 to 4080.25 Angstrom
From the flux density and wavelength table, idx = 2.6 Angstrom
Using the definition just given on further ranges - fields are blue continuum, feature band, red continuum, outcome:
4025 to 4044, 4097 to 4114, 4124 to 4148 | 0.7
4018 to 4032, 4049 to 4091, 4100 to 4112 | 1.2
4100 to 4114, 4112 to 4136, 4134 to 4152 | 0.4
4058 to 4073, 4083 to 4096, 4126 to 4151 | 1.0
